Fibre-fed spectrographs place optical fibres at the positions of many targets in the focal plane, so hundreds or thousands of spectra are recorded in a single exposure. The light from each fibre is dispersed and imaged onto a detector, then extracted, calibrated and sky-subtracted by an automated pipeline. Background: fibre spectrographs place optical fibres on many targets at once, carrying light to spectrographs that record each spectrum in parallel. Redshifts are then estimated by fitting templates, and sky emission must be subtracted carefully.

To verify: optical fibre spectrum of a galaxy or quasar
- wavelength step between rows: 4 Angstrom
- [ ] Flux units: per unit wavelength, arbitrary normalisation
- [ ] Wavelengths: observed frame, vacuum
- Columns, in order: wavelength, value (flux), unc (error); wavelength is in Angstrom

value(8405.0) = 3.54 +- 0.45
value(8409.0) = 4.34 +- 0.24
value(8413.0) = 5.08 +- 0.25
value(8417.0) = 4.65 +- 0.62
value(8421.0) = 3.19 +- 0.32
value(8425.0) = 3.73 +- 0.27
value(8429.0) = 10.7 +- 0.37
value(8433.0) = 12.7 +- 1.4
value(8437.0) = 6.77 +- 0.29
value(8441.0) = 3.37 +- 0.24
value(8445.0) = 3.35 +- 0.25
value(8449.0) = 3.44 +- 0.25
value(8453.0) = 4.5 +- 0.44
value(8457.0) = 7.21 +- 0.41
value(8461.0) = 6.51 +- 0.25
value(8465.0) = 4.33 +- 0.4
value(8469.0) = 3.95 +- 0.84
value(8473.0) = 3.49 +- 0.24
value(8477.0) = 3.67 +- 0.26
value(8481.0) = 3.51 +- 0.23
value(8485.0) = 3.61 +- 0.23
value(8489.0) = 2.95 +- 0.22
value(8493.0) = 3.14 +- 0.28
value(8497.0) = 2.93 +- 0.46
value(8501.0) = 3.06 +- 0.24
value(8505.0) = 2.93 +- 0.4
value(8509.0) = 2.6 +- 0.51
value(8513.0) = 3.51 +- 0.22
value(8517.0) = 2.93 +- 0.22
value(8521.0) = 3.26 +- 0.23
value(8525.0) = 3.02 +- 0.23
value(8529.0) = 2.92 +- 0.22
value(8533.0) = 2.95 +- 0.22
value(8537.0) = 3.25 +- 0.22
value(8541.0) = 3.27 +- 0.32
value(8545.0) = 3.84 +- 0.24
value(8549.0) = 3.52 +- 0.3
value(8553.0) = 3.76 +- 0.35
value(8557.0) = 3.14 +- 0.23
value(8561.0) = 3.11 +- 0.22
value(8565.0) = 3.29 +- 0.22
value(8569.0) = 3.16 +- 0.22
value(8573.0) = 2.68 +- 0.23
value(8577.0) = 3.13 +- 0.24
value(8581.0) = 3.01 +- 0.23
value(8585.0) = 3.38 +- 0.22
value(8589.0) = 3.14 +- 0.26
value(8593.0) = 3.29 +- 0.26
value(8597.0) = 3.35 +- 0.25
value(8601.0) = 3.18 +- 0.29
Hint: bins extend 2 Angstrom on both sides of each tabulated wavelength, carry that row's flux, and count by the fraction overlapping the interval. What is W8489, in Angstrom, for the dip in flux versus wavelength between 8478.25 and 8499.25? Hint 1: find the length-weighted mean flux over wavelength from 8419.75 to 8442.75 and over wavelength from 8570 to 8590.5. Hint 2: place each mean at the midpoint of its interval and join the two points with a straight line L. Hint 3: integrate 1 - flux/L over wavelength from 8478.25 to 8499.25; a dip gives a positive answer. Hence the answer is 8.5 Angstrom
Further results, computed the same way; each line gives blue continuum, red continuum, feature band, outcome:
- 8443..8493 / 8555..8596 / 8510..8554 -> 3.4 Angstrom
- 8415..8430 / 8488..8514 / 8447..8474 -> -4.4 Angstrom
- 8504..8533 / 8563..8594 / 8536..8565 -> -3.1 Angstrom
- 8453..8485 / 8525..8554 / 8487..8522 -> 8.1 Angstrom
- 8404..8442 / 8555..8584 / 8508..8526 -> 4.4 Angstrom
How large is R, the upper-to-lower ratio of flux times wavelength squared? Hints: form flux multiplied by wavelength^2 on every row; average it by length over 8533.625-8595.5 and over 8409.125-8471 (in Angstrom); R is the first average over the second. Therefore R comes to 0.61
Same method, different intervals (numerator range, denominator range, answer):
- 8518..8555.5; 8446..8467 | 0.66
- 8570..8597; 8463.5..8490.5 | 0.88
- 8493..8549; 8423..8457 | 0.52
